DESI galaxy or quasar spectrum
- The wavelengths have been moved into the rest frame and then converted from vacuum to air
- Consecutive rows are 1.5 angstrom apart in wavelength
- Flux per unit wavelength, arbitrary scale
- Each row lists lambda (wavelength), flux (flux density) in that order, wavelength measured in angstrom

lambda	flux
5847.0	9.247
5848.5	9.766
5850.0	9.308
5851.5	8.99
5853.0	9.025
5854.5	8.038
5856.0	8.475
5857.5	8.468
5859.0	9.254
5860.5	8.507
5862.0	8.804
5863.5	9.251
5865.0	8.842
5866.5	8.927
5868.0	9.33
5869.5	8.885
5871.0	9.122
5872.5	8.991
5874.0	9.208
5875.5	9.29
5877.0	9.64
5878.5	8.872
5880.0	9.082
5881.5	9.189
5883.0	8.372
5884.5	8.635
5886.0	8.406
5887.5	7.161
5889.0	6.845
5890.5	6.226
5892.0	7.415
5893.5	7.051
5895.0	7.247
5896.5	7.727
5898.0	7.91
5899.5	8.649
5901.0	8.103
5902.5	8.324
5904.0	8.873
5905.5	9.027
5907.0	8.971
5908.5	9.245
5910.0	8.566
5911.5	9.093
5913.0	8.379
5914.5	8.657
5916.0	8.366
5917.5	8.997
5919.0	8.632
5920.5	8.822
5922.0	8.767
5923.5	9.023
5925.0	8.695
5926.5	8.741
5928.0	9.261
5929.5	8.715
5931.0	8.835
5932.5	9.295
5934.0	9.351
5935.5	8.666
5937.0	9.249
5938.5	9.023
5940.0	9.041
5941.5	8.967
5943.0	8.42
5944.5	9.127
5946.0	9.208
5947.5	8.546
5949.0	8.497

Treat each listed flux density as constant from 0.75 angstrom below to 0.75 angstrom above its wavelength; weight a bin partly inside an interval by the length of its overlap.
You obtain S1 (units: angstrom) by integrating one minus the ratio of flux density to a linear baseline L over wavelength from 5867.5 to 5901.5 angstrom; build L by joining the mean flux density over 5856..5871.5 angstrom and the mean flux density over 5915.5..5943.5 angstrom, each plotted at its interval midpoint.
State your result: 2.27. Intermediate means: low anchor 8.91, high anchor 8.9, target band 8.31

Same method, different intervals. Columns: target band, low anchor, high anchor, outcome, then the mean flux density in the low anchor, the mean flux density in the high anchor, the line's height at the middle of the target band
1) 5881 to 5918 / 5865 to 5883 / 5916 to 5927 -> 2.98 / 9.1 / 8.78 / 8.93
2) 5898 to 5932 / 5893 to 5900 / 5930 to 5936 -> -1.52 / 7.71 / 9.04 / 8.38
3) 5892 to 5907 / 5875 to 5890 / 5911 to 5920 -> 0.84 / 8.5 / 8.68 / 8.59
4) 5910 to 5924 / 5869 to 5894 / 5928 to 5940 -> 0.14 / 8.38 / 9.04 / 8.82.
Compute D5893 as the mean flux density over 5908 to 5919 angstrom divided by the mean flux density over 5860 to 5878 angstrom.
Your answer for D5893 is 1.0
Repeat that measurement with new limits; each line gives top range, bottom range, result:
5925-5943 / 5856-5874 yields 1.00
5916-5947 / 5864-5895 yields 1.06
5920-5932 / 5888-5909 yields 1.12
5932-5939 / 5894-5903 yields 1.15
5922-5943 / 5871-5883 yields 0.98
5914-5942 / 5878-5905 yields 1.11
